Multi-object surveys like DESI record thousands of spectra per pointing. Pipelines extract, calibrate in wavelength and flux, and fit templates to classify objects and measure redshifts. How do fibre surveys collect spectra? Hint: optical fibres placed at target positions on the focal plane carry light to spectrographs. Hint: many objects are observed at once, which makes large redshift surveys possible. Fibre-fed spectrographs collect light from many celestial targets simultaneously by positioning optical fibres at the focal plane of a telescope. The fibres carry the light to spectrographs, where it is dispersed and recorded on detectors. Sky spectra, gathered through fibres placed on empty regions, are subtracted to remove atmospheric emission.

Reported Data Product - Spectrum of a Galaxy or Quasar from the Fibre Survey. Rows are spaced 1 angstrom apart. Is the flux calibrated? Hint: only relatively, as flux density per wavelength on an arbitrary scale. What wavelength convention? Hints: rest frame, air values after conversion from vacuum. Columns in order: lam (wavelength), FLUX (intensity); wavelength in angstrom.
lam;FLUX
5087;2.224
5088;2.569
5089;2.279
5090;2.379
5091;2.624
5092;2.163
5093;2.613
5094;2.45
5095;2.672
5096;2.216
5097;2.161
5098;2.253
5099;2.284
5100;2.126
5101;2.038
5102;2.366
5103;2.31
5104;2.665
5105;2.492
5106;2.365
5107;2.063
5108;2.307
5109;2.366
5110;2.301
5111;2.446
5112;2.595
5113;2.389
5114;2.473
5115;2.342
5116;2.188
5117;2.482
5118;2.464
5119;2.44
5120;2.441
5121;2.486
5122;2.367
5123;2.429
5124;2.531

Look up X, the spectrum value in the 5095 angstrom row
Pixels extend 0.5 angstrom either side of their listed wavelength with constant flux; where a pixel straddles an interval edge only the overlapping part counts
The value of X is 2.672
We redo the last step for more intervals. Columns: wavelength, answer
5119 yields 2.44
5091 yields 2.624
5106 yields 2.365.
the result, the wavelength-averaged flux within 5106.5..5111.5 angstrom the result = 2.3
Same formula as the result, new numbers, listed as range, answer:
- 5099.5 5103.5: 2.21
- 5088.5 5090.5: 2.33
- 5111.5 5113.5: 2.49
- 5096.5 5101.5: 2.17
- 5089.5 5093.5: 2.44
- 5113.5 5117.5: 2.37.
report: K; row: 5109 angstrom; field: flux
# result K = 2.366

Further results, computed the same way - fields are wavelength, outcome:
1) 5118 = 2.464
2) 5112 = 2.595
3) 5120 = 2.441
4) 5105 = 2.492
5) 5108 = 2.307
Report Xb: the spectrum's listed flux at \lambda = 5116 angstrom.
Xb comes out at 2.188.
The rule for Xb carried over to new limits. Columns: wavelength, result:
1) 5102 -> 2.366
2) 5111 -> 2.446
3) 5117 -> 2.482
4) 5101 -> 2.038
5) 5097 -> 2.161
